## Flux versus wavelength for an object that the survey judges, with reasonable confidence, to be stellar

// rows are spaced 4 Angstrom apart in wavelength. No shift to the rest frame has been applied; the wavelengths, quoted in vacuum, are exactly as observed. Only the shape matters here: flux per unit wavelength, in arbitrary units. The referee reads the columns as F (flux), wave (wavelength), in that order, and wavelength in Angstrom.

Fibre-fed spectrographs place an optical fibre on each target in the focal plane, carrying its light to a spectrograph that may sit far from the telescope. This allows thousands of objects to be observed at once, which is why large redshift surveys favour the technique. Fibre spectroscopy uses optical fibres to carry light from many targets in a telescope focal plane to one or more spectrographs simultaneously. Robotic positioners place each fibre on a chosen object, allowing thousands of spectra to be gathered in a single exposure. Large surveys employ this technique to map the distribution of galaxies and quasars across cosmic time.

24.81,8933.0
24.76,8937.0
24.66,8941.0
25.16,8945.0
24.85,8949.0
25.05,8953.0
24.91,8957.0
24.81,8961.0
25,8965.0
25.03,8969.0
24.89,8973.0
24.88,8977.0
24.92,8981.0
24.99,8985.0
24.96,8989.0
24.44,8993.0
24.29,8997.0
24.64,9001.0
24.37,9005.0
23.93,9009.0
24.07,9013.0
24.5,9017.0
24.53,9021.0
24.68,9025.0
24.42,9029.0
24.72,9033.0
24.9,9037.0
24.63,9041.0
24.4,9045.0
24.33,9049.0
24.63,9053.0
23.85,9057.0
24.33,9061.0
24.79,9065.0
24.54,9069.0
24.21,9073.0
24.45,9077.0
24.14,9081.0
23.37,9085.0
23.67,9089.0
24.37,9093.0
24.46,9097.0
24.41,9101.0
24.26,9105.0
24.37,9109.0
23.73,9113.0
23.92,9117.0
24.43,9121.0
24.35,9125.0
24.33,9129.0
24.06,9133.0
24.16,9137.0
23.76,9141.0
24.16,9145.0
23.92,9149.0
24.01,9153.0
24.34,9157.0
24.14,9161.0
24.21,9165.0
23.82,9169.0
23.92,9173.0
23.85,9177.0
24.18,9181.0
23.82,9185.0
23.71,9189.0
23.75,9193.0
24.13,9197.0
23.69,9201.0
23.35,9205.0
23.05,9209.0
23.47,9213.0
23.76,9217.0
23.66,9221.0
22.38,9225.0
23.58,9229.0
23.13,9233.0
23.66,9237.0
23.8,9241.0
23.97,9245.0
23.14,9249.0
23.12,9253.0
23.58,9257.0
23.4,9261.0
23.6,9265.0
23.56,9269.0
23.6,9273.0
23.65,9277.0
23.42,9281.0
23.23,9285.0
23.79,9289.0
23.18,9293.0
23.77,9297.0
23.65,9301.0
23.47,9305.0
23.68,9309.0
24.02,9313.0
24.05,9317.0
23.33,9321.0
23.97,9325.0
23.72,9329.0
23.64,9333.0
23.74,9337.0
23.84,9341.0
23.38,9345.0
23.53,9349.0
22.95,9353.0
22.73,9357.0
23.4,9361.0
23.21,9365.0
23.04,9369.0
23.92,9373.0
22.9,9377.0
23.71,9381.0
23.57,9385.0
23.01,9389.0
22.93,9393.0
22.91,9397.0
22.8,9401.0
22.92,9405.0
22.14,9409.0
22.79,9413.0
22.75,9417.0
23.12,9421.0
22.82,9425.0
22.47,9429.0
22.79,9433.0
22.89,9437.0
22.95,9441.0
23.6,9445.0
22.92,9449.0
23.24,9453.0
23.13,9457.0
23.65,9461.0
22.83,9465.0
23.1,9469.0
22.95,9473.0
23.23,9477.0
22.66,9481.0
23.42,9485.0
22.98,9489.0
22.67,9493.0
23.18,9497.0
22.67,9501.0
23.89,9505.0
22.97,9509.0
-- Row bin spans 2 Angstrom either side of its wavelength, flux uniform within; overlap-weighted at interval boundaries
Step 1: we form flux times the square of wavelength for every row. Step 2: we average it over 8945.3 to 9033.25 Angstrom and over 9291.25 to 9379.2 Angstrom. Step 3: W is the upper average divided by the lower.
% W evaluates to 1.03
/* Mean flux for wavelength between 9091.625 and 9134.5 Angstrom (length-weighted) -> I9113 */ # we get 24.2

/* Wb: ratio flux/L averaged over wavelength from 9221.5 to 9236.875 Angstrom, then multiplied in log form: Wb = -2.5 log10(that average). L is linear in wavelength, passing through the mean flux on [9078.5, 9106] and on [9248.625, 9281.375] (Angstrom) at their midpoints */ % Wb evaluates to 0.02 mag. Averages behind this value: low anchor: 24.1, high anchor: 23.5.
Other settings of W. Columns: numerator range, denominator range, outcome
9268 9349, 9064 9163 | 1.02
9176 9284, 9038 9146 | 1.00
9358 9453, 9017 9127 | 1.02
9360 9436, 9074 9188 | 1.01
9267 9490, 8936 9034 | 1.03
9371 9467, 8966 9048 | 1.02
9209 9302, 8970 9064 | 1.01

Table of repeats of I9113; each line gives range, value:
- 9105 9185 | 24.1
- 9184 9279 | 23.5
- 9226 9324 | 23.5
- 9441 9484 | 23.1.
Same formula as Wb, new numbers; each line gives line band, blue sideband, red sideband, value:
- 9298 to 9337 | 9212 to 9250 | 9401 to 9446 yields -0.03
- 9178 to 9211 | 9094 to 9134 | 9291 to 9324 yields 0.01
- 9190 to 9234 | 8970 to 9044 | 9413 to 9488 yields 0.02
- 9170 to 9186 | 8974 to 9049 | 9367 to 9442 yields 0.00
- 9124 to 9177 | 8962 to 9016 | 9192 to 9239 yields -0.01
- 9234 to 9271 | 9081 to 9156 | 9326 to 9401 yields 0.01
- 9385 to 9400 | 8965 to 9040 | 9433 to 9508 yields 0.02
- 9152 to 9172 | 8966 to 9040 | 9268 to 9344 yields 0.00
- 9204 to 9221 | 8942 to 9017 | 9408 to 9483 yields 0.02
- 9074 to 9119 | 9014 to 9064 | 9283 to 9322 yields 0.01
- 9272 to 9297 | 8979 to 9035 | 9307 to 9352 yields 0.01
